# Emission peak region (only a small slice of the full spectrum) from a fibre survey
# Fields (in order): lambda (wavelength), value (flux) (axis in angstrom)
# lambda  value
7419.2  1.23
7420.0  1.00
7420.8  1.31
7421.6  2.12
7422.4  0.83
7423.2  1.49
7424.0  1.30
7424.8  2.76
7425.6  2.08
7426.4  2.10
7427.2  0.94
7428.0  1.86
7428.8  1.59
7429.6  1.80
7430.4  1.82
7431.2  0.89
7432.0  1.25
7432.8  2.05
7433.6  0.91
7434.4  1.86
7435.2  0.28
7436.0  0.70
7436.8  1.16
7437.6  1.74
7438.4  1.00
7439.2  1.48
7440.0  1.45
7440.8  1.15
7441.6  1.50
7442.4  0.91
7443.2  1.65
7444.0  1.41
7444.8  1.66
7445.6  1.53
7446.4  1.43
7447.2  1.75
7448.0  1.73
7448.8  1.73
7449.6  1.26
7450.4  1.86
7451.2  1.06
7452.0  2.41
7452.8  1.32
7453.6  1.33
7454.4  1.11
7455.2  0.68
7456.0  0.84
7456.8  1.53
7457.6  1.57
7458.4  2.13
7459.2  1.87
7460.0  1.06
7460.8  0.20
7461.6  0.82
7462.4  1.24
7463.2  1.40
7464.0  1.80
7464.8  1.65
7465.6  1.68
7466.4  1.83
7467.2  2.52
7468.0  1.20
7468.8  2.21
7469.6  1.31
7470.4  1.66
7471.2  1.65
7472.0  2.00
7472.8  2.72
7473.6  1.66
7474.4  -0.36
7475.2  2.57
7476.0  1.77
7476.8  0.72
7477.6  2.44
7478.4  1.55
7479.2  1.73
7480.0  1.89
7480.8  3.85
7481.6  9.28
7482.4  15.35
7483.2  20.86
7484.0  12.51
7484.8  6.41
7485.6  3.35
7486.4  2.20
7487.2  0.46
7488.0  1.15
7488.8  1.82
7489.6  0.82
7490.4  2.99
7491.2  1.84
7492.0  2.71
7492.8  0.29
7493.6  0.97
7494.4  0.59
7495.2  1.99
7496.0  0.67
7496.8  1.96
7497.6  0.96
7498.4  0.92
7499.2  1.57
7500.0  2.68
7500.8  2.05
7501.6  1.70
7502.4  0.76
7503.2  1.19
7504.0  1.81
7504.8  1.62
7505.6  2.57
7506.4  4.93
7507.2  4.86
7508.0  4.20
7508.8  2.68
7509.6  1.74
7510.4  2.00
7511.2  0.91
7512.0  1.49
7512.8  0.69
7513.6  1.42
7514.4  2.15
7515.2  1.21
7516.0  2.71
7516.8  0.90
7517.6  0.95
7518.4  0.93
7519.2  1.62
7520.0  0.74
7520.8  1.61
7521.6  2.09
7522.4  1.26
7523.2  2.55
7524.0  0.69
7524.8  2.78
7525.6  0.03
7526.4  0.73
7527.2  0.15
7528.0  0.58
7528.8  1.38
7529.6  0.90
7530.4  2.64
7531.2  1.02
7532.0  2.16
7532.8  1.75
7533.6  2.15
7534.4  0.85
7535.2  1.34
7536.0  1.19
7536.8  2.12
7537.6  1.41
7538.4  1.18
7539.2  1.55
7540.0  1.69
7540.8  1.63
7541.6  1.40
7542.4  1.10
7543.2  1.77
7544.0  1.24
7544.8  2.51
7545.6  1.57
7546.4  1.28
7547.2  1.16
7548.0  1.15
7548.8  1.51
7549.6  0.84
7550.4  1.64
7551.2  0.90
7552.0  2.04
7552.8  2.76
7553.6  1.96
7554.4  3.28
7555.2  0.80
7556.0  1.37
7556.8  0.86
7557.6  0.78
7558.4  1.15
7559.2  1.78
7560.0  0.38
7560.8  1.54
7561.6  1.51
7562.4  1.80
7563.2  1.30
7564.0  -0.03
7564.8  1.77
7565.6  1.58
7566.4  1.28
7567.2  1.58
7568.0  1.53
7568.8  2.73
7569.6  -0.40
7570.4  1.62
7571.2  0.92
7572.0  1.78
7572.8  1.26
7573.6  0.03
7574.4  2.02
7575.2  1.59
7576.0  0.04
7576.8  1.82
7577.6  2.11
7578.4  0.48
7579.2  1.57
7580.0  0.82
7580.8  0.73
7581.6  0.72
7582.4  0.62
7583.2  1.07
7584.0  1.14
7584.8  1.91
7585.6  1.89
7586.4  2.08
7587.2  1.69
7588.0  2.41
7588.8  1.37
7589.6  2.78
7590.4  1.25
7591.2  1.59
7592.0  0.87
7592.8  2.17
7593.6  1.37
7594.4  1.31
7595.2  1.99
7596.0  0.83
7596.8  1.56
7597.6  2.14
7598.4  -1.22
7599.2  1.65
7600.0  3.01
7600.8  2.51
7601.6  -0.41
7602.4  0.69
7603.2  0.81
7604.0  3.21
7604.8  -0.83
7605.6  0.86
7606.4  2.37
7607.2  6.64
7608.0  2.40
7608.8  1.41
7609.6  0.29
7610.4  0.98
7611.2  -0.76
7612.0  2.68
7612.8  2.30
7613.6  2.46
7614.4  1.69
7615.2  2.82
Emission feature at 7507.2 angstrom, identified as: [N II] 6583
